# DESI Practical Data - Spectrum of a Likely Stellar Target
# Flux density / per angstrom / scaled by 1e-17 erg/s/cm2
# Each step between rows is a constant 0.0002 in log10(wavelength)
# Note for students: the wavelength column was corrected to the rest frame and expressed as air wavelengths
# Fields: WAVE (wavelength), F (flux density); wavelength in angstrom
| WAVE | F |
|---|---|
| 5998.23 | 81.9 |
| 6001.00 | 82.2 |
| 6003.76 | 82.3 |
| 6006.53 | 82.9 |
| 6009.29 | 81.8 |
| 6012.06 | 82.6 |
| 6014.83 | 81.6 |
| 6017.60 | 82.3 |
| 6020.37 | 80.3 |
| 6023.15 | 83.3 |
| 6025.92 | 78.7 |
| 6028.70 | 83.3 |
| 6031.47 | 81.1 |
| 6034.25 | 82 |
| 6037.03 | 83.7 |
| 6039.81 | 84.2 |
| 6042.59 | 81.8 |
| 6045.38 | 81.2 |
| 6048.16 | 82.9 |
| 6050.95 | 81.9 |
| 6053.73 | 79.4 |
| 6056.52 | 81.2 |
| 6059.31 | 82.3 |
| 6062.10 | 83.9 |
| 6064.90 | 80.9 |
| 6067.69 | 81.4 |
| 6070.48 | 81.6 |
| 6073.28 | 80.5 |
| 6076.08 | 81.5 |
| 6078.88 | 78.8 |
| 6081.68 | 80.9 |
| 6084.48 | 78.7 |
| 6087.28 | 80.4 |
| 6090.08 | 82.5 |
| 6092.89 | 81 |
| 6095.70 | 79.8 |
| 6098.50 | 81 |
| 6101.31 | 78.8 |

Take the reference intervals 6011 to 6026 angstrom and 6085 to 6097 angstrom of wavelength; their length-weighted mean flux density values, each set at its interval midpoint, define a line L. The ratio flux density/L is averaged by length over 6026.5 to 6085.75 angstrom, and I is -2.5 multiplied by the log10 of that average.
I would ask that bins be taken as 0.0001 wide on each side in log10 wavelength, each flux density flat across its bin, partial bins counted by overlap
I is 0.00 mag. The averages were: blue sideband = 81.7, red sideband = 80.8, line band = 81.5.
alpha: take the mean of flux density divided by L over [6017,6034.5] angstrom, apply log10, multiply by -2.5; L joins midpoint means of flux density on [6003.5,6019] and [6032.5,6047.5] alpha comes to 0.01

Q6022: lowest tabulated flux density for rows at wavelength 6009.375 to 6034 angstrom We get 78.7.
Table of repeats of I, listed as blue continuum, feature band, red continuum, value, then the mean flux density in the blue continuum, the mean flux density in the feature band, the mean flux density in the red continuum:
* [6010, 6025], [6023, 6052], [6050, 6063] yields 0.00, 81.9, 82.2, 81.7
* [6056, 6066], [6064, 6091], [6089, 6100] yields 0.01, 82.1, 80.7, 81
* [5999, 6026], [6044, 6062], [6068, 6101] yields -0.01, 81.9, 81.7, 80.6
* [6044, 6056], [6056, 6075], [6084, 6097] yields -0.01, 81.4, 81.7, 80.6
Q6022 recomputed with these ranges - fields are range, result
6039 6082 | 78.8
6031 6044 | 81.1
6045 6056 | 79.4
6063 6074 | 80.5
